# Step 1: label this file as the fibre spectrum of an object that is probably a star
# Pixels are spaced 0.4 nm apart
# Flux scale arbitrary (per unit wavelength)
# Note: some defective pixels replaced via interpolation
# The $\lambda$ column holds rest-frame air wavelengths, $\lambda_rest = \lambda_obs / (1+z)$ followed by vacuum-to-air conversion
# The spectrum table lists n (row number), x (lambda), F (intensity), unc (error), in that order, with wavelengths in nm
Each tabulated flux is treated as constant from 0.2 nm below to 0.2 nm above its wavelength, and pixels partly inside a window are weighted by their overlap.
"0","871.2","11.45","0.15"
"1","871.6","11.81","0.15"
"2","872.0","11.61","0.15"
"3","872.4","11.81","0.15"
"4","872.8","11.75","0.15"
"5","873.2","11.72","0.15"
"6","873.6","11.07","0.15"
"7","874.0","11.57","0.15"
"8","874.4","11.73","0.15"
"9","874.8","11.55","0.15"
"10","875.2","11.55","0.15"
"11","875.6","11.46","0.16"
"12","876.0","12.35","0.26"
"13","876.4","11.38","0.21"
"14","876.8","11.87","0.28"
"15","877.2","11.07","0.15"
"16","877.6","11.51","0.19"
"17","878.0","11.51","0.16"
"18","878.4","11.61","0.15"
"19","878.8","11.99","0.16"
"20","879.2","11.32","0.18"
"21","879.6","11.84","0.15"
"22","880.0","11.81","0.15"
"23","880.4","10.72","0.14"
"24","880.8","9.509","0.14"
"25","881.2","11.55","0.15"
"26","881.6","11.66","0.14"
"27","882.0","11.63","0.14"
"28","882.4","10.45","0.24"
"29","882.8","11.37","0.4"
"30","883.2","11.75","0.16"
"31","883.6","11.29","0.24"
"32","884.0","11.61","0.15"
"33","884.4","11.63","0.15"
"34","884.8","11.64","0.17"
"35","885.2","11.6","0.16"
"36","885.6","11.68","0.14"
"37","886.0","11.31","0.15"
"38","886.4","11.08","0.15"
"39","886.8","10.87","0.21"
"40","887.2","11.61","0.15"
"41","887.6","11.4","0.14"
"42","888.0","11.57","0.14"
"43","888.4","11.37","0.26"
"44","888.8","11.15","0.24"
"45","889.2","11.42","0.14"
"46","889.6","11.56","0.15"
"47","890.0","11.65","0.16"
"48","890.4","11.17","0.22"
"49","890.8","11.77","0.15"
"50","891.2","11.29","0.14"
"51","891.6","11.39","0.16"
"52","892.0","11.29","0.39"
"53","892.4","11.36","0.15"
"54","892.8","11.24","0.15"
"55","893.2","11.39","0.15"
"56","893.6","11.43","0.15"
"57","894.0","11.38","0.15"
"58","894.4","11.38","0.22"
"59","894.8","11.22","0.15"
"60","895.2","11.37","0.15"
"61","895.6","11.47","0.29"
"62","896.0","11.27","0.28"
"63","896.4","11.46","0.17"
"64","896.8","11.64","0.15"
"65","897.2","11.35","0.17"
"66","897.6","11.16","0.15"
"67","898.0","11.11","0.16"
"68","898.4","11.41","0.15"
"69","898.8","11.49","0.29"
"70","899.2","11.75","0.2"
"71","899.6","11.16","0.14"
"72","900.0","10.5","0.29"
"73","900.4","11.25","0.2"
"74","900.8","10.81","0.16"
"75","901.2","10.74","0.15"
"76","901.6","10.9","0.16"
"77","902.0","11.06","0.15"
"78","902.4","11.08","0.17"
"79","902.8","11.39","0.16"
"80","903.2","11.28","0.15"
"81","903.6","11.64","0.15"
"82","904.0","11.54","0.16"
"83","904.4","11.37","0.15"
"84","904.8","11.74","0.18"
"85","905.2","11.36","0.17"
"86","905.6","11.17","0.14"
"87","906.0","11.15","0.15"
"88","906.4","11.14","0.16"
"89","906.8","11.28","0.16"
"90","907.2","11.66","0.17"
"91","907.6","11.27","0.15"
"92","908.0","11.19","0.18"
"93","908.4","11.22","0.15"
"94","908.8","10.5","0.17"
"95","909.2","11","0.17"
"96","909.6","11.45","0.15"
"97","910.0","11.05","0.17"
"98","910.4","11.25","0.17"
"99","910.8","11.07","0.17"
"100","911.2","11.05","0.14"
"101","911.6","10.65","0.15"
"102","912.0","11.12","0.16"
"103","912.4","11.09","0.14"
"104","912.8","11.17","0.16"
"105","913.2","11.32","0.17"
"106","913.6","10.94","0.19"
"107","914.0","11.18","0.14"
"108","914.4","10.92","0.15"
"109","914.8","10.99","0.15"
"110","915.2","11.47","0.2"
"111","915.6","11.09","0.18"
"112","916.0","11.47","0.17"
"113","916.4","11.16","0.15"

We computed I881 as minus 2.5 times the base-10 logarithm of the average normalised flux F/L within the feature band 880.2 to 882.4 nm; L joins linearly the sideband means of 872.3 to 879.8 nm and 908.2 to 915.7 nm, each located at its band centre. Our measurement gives 0.06 mag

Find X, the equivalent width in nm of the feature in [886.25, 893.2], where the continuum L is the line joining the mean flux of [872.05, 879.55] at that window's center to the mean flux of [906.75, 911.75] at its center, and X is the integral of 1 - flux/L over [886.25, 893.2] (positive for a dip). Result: 0.02 nm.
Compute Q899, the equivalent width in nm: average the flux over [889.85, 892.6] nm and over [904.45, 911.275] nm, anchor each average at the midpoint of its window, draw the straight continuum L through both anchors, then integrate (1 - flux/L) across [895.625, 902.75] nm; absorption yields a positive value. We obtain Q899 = 0.08 nm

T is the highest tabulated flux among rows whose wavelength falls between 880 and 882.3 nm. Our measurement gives 11.81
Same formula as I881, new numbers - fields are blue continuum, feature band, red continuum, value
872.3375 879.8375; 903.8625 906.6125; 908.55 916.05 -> -0.02 mag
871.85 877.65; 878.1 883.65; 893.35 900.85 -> 0.02 mag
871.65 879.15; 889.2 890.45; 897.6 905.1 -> -0.01 mag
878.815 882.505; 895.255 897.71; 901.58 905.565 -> -0.01 mag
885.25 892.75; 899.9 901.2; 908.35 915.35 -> 0.04 mag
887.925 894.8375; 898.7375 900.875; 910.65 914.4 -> 0.01 mag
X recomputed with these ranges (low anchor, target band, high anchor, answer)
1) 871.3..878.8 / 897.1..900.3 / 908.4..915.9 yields 0.011 nm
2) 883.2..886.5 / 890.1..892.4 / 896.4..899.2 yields 0.012 nm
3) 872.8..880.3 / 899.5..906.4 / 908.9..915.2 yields 0.020 nm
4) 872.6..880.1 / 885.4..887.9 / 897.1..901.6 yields 0.014 nm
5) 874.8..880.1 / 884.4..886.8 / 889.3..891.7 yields 0.022 nm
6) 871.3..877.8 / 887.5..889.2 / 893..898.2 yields 0.010 nm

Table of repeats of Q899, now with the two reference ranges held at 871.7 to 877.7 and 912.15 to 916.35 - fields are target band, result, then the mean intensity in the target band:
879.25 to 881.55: 0.08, 11.1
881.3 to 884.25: 0.03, 11.4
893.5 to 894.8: 0.00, 11.4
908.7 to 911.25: 0.03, 11.1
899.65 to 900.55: 0.03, 10.9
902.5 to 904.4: -0.03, 11.4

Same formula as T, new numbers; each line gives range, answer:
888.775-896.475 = 11.77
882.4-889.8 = 11.75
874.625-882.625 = 12.35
